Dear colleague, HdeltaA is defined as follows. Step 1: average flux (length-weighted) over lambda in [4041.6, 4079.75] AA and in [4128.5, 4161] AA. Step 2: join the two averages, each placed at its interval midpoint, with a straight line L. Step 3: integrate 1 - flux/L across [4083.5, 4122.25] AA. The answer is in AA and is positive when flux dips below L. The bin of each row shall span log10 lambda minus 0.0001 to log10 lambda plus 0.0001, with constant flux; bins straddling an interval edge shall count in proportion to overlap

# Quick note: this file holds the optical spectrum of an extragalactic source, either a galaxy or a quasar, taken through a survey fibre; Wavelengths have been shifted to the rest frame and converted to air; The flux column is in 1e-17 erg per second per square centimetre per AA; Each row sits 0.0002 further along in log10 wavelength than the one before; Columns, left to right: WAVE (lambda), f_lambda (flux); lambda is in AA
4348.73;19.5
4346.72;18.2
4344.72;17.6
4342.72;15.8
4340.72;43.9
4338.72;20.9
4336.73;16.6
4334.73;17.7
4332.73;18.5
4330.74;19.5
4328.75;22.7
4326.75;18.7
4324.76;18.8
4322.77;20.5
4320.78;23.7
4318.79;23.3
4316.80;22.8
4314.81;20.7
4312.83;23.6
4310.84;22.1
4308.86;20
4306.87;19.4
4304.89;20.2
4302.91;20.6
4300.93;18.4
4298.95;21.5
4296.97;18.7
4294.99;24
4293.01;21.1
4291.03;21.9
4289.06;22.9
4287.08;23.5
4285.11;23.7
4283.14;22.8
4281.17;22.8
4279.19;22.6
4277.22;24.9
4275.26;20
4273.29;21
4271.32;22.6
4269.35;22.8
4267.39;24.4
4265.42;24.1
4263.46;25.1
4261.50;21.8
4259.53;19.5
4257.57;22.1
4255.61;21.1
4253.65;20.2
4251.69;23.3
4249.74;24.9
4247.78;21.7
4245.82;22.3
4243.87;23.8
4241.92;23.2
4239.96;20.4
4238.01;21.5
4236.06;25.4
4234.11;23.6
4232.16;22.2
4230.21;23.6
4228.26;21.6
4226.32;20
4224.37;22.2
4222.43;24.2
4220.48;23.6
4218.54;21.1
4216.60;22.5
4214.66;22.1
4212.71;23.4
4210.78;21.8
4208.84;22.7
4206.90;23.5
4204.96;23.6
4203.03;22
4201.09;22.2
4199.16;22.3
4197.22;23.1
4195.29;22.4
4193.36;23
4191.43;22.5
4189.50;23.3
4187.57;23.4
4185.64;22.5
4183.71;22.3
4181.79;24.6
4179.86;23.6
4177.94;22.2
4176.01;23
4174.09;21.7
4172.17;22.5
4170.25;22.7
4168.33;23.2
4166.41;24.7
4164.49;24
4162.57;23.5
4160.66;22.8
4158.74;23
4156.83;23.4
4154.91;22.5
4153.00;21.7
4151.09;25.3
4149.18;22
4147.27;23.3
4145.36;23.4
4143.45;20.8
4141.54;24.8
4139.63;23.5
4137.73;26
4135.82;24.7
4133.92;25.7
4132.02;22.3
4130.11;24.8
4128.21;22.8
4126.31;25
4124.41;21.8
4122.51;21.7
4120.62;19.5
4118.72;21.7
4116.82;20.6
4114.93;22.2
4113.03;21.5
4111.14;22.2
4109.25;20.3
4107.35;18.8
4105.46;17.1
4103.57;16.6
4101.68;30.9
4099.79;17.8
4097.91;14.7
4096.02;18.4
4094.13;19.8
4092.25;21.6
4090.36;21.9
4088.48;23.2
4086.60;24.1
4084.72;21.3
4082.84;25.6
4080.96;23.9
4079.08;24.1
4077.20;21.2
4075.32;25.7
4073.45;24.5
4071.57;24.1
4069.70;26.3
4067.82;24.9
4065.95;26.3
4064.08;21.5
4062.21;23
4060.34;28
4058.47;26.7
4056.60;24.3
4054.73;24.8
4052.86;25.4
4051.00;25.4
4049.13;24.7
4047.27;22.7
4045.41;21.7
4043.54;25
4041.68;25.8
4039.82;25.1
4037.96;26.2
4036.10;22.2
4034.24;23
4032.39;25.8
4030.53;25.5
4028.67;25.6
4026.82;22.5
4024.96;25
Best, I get 5.3 AA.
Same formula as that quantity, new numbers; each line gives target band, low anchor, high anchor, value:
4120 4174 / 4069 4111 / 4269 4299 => -3.08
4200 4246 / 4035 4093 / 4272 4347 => -0.30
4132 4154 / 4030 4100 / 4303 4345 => -0.71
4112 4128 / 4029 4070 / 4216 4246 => 1.40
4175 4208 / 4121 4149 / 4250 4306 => 0.04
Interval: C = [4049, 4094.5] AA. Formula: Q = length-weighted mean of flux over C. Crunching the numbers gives 24.1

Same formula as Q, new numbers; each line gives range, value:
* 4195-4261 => 22.4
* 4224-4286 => 22.5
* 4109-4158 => 22.9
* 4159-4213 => 22.9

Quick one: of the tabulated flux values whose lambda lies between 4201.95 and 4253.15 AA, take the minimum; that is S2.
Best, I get 20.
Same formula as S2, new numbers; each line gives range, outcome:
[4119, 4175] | 19.5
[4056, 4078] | 21.2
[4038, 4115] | 14.7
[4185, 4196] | 22.4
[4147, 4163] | 21.7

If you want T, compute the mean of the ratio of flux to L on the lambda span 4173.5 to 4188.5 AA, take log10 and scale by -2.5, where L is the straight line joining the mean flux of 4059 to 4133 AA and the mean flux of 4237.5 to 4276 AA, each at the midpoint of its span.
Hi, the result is -0.03 mag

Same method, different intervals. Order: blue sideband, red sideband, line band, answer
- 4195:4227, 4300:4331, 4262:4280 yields -0.068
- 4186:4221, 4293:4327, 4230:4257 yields -0.027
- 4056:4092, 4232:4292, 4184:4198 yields 0.018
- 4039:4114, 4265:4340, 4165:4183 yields -0.038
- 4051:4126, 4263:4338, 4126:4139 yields -0.097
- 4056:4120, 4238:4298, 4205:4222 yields -0.012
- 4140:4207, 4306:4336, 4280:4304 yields -0.031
